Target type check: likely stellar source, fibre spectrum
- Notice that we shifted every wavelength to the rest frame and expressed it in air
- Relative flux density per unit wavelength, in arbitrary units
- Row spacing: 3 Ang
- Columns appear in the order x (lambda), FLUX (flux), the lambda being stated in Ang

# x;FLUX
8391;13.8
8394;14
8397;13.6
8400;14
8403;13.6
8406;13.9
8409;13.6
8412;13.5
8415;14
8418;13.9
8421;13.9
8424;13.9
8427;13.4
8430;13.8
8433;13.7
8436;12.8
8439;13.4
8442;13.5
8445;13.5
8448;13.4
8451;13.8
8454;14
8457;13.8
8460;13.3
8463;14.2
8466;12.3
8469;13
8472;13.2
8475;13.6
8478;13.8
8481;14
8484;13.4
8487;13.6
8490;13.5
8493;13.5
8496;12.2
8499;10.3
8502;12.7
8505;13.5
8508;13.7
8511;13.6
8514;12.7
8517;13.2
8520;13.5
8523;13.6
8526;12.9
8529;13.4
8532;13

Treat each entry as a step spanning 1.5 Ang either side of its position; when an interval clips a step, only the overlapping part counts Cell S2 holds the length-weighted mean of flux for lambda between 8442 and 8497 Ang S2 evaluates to 13.5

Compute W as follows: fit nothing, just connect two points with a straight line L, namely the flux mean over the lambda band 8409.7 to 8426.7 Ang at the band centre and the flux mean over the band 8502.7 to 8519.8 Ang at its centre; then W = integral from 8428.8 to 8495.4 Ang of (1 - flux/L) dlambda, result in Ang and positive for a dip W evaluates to 0.4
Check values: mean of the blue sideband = 13.8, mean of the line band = 13.5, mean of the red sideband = 13.3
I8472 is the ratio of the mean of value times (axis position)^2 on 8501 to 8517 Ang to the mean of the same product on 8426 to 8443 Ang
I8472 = 1.0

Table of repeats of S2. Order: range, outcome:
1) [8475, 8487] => 13.7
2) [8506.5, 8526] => 13.3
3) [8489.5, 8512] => 12.8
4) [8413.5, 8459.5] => 13.6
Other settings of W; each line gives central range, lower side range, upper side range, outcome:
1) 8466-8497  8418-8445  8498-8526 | -0.3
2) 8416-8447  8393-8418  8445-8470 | 0.1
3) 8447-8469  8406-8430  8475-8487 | 0.3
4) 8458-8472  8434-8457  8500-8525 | 0.2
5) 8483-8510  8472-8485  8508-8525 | 1.1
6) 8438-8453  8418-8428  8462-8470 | -0.1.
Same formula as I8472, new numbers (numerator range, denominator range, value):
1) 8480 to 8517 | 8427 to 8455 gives 0.98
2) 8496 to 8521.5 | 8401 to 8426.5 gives 0.95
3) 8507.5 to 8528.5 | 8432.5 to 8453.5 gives 1.01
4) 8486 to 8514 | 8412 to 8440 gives 0.96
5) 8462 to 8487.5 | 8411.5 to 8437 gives 0.99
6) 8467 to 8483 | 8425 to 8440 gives 1.01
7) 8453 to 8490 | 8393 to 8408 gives 1.00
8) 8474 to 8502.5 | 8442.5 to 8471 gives 0.98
